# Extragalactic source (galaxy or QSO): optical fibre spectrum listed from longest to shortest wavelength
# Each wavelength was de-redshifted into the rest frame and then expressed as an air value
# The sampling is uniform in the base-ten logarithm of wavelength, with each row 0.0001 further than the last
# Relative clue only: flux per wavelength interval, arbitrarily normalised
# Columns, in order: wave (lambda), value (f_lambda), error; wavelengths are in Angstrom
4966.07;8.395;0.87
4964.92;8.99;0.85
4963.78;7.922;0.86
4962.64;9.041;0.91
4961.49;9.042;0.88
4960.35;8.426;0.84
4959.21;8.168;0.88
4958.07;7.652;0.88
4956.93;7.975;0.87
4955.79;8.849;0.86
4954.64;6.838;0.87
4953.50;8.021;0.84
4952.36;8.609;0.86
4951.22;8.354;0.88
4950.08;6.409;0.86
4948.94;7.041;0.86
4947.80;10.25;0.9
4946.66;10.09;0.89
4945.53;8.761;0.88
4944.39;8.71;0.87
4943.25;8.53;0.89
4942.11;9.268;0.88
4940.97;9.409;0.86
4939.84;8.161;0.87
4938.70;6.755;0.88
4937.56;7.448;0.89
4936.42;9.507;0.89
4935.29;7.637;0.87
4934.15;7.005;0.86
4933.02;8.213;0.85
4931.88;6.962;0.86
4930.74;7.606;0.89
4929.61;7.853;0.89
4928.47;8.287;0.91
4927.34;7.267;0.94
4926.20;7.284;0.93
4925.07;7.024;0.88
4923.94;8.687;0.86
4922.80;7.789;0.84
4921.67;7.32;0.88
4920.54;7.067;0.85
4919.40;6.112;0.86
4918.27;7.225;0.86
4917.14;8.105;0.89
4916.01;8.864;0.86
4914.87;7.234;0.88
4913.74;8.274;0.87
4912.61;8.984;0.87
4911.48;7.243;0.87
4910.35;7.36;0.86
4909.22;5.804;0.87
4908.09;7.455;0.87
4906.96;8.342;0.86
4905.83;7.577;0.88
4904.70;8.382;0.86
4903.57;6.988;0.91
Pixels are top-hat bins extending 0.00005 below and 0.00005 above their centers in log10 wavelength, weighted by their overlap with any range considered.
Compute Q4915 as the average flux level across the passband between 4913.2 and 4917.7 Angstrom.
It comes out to 8.11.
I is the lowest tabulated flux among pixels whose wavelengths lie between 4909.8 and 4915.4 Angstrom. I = 7.234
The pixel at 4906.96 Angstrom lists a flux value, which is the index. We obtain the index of 8.342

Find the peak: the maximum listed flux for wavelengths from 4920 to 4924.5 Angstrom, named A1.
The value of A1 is 8.687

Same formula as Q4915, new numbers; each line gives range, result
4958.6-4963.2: 8.66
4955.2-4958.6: 8.15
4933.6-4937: 8.05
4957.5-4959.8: 7.93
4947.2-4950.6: 7.94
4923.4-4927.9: 7.56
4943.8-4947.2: 9.19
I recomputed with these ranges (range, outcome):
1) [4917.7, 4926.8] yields 6.112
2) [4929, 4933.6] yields 6.962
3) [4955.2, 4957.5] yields 7.975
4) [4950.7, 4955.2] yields 6.838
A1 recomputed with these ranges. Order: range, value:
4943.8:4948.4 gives 10.25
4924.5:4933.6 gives 8.287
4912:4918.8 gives 8.984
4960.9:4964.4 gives 9.042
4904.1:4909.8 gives 8.382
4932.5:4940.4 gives 9.507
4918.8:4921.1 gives 7.067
